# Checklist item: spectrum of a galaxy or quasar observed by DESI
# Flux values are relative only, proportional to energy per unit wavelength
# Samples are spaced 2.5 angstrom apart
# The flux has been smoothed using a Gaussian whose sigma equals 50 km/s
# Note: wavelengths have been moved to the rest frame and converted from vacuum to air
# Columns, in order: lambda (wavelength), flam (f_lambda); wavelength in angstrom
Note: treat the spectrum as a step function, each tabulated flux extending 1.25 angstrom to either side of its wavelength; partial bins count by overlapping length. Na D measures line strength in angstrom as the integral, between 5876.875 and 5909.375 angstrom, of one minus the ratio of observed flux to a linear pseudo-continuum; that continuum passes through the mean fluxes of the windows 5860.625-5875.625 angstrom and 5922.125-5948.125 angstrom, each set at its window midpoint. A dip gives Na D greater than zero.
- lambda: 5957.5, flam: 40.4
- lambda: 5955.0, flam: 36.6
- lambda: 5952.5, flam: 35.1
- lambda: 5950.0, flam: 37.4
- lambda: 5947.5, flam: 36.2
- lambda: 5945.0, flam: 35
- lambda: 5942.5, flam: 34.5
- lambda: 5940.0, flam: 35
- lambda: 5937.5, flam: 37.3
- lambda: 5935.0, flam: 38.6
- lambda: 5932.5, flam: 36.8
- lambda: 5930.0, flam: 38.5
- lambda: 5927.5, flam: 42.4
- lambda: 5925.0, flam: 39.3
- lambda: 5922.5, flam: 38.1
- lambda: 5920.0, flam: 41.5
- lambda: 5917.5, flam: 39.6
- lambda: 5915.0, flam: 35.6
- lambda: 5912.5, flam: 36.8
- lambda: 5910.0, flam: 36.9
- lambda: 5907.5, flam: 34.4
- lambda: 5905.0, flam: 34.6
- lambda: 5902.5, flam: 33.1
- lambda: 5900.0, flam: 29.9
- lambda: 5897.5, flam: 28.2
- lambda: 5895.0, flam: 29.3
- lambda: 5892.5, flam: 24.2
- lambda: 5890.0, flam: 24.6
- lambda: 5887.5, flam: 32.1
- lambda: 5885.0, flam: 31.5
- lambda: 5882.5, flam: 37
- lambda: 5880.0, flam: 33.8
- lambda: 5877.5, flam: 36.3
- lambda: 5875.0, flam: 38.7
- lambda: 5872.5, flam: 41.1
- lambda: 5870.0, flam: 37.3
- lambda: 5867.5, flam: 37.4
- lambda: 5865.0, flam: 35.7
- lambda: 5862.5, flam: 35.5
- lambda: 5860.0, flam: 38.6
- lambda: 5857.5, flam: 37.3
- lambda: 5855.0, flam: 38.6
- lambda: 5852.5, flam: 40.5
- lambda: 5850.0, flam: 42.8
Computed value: 5.3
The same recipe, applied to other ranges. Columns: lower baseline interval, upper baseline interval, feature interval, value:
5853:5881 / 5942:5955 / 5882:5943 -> 2.86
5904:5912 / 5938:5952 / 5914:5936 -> -2.11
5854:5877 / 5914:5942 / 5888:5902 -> 3.76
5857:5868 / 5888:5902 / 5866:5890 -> -2.17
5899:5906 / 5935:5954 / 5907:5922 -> -1.84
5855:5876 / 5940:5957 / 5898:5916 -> 1.29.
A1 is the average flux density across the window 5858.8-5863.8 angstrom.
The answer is 37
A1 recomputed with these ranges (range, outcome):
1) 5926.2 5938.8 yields 38.7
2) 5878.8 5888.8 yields 33.6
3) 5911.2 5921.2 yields 38.4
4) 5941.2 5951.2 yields 35.8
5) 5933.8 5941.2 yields 37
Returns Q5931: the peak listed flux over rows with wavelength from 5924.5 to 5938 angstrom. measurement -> 42.4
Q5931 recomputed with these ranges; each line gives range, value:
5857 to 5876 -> 41.1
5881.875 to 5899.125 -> 37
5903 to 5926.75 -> 41.5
